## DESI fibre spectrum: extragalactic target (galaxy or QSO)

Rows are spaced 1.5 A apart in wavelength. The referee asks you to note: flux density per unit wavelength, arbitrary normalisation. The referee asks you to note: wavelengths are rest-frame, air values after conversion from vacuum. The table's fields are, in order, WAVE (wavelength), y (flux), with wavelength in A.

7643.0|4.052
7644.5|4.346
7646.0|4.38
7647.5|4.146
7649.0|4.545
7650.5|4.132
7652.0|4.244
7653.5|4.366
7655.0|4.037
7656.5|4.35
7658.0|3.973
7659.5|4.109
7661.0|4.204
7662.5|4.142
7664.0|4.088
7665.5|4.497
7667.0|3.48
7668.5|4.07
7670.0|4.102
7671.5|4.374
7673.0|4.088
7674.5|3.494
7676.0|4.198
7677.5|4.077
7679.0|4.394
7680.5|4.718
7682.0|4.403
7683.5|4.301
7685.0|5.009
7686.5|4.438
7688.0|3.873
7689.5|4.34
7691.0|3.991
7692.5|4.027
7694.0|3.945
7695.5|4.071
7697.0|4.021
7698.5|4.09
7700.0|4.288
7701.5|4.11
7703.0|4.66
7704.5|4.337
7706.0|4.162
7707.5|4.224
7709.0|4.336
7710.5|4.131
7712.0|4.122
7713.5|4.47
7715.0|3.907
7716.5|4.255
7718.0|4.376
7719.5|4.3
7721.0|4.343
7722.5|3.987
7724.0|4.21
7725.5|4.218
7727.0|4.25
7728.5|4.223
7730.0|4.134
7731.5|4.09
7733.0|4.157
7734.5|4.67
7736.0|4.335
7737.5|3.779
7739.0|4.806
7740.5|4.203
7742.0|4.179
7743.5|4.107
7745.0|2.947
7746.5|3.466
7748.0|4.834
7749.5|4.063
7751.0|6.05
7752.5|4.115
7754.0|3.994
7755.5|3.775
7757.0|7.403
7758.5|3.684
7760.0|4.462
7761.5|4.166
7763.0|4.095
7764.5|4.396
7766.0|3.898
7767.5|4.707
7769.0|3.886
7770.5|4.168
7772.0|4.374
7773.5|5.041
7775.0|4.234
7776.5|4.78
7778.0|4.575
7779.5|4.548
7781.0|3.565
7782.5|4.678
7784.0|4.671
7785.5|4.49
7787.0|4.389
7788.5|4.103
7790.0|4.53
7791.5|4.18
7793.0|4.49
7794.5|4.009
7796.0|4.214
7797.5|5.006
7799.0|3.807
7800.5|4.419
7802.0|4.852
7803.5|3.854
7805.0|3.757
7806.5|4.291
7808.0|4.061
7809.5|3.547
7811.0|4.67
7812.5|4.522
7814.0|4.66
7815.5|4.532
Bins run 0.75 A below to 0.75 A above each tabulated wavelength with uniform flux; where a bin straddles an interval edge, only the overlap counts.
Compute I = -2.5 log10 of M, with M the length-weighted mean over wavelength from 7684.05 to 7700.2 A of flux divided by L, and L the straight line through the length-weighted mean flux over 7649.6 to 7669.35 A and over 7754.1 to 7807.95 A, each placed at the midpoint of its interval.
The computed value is 0.00 mag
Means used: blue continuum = 4.13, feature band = 4.19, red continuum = 4.38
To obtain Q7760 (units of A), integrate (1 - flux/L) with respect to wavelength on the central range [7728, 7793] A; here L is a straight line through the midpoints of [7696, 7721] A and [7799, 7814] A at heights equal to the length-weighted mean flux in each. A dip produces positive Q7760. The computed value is -1.86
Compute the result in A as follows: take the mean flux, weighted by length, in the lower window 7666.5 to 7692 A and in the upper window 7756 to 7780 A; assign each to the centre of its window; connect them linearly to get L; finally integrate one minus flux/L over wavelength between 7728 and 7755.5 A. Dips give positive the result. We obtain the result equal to 1.3 A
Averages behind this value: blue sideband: 4.2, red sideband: 4.52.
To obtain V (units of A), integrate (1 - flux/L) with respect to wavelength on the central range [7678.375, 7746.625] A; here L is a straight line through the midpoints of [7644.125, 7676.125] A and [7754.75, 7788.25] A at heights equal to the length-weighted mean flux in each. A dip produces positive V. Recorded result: 1.2 A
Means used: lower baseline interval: 4.15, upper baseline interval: 4.45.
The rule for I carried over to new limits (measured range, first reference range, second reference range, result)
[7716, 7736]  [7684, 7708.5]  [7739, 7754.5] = -0.01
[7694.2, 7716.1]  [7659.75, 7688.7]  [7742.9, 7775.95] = 0.02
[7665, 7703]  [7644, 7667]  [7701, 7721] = 0.01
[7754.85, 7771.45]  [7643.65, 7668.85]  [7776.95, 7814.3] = -0.04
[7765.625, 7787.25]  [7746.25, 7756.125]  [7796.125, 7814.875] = -0.02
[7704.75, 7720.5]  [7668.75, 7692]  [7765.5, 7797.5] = 0.01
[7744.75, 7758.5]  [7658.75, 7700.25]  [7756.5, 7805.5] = -0.05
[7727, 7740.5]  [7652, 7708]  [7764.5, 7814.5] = 0.00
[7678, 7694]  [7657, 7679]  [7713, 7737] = -0.05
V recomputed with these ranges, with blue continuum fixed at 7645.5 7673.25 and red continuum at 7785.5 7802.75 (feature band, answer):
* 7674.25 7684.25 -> -0.1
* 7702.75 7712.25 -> -0.1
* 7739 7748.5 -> 0.7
